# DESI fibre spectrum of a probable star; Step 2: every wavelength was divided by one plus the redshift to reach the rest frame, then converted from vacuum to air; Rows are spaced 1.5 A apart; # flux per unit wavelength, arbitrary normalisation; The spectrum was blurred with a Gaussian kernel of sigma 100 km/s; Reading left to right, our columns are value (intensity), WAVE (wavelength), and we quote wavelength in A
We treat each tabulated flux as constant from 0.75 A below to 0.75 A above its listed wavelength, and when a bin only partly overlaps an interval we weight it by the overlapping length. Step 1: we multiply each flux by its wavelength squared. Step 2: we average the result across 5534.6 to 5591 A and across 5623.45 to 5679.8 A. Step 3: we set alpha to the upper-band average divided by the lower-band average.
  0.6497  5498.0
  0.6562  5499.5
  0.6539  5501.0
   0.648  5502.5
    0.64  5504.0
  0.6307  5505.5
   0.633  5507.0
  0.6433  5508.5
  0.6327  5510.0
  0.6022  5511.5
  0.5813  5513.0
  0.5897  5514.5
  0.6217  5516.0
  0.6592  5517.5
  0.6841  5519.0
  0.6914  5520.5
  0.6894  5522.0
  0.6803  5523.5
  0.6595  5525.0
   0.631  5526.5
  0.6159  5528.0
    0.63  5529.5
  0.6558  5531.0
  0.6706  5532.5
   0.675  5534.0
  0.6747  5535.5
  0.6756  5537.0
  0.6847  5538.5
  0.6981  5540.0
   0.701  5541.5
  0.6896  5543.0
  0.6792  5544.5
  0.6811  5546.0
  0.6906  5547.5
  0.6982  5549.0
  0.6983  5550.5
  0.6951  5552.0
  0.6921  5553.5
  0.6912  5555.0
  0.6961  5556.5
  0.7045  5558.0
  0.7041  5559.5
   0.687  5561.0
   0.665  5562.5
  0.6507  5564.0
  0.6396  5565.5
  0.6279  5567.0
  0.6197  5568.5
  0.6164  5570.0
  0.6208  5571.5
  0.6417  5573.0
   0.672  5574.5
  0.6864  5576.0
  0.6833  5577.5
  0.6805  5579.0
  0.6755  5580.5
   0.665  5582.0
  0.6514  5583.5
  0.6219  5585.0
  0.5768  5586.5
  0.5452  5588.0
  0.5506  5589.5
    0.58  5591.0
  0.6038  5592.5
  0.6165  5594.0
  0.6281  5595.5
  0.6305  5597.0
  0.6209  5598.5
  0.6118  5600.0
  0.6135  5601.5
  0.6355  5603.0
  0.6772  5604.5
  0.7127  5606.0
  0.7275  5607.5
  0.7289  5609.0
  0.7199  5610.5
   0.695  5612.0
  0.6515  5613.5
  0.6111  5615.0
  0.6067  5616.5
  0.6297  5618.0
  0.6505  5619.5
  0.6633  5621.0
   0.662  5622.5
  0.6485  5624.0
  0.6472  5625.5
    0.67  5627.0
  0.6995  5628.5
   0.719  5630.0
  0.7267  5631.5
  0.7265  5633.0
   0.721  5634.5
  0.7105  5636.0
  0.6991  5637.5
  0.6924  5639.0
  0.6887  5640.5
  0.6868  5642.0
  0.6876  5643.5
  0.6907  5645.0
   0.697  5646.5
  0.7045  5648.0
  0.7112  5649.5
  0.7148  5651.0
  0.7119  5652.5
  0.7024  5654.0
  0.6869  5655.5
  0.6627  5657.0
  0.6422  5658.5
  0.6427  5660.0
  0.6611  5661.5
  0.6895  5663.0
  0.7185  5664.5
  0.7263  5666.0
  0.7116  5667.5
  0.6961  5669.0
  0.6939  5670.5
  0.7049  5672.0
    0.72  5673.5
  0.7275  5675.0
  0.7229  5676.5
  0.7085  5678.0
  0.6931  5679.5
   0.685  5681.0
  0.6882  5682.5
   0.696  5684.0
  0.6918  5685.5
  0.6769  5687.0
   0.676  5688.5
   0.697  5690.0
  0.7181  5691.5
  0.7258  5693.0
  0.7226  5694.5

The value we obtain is 1.1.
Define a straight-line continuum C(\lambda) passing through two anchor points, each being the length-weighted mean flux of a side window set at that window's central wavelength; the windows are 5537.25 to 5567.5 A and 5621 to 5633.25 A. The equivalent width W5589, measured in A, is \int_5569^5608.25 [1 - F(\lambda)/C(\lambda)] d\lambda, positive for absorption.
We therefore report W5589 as 2.7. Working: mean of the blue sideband 0.684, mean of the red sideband 0.684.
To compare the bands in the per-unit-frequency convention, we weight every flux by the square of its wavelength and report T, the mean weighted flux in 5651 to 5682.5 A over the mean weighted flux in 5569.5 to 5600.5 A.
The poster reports 1.14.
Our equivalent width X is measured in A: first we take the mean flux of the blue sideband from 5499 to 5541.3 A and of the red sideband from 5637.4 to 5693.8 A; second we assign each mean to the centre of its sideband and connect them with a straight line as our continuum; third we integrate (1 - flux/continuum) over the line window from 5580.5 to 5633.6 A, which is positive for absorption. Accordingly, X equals 2.24 A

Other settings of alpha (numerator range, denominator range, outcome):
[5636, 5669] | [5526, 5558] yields 1.06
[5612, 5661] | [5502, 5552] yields 1.07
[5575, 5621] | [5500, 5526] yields 1.03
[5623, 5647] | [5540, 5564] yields 1.04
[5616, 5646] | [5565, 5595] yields 1.11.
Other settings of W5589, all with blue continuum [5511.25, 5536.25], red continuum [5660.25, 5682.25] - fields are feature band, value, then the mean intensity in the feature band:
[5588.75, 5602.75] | 1.4 A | 0.607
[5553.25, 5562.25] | -0.5 A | 0.694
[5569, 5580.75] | 0.2 A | 0.658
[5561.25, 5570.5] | 0.3 A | 0.64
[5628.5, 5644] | -0.4 A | 0.706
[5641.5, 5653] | -0.1 A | 0.701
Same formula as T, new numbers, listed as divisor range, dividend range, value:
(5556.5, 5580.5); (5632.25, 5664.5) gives 1.08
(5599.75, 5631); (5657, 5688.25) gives 1.06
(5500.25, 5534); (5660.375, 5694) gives 1.15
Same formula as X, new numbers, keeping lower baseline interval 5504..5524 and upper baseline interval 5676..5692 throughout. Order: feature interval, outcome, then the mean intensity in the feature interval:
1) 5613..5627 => 0.7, 0.643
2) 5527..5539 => -0.2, 0.659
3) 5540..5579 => -1.1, 0.674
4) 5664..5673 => -0.2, 0.709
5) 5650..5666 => 0.0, 0.686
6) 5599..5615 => -0.1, 0.673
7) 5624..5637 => -0.4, 0.699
